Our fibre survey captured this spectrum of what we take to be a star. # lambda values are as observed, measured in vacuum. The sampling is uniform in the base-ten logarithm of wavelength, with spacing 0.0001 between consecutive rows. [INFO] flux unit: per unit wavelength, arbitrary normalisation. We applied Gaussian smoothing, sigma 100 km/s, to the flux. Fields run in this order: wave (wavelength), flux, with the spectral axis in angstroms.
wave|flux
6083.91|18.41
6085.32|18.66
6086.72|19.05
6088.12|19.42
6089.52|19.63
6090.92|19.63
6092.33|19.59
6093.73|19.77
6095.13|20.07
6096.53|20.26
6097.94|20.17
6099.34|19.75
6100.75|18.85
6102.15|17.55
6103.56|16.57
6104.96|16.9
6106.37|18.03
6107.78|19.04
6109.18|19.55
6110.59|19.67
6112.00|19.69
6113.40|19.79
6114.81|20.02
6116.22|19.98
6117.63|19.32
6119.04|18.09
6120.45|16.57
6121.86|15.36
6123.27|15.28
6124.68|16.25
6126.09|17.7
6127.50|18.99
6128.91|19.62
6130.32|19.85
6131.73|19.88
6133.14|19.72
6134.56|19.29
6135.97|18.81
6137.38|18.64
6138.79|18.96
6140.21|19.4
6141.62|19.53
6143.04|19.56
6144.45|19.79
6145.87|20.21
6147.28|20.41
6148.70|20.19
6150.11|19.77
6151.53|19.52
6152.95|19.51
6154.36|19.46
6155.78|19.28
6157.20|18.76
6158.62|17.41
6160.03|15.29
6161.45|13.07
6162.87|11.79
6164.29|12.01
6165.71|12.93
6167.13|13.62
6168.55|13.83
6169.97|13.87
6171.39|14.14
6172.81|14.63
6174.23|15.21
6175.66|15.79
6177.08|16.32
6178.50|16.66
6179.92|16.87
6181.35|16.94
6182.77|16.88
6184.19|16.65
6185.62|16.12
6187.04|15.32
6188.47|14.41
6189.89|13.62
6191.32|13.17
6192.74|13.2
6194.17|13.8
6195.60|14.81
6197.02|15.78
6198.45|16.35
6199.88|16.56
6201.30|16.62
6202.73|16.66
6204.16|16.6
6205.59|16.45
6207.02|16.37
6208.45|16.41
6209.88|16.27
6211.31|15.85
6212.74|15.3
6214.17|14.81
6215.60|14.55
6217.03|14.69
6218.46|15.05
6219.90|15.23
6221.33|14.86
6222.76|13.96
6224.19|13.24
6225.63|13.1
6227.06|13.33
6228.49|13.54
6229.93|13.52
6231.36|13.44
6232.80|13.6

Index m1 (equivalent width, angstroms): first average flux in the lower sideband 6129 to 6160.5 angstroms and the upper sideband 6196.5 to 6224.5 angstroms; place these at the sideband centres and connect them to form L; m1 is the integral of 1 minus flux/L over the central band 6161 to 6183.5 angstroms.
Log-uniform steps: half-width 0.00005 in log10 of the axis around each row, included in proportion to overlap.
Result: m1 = 3.8 angstroms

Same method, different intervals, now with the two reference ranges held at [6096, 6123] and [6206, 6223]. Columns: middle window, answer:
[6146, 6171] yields 0.82 angstroms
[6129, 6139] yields -0.83 angstroms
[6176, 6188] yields -0.04 angstroms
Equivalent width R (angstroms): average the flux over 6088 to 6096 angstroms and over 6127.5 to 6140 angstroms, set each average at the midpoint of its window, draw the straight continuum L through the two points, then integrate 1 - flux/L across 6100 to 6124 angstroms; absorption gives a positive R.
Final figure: 1.6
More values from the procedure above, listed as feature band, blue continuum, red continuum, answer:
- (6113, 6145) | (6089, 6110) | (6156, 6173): -3.4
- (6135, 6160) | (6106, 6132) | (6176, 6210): -2.5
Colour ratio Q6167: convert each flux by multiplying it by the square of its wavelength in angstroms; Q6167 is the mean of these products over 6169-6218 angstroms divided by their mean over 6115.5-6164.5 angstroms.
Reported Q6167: 0.9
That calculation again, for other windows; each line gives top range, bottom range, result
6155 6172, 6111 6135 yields 0.80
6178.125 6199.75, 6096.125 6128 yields 0.86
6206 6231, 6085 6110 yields 0.80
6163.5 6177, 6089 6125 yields 0.77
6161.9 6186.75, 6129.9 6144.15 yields 0.78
